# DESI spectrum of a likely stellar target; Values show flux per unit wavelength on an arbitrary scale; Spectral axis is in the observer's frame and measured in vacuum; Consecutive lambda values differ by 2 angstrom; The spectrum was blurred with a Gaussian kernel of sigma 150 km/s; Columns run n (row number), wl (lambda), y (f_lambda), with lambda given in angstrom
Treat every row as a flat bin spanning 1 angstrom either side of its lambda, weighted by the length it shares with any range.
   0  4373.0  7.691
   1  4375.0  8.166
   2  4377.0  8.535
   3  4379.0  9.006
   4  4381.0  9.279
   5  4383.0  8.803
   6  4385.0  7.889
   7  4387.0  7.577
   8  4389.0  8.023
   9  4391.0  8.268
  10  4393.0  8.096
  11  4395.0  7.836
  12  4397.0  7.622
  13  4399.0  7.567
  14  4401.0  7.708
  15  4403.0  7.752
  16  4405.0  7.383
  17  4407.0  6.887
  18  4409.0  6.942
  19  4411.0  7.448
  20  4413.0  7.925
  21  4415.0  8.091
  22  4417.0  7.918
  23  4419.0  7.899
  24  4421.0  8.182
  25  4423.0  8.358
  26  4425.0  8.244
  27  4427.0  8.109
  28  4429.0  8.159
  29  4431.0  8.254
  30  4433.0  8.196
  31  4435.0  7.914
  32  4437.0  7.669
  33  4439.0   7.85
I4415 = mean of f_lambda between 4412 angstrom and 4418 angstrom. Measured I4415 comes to 7.98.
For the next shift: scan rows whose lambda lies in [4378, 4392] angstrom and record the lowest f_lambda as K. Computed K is 7.577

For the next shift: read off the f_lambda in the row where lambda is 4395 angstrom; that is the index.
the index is 7.836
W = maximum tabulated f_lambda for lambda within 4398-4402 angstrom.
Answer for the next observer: 7.708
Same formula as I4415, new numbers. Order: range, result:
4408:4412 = 7.2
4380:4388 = 8.39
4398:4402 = 7.64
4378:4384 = 9.03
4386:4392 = 7.96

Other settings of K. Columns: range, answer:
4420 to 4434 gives 8.109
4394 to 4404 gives 7.567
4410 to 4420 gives 7.448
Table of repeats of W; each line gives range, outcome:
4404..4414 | 7.925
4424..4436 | 8.254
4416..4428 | 8.358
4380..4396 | 9.279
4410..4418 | 8.091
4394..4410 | 7.836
